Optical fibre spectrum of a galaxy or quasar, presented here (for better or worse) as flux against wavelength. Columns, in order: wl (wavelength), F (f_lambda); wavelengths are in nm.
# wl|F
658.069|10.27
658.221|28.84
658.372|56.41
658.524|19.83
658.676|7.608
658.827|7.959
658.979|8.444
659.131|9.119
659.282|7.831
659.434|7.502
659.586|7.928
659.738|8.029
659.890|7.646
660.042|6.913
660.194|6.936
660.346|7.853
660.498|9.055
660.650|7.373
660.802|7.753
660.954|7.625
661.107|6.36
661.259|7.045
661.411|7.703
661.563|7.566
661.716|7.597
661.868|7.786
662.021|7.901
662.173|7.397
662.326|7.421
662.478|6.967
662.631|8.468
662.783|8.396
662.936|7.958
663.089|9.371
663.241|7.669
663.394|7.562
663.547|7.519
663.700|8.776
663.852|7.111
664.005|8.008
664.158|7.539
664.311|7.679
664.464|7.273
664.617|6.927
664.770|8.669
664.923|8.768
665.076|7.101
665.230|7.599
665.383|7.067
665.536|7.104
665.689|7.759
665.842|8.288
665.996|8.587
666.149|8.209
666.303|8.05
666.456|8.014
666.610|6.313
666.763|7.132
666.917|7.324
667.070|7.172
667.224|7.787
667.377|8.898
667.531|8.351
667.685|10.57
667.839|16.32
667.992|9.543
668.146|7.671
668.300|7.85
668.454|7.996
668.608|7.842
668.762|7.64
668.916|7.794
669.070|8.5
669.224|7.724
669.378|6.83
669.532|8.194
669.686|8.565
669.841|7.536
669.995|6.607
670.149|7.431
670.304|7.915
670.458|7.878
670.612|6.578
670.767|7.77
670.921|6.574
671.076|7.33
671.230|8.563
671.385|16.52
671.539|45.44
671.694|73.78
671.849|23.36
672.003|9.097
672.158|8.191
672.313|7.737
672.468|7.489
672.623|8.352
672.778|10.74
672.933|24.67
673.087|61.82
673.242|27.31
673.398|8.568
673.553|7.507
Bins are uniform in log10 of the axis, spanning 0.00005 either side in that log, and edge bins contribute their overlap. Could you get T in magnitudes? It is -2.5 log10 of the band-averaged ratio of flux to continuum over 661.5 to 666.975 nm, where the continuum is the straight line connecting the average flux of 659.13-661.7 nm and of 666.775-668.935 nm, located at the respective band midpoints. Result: 0.060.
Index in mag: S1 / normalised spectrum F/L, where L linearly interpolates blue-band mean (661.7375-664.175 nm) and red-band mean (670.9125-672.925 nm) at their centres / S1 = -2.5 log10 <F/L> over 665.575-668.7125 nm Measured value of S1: 0.45 mag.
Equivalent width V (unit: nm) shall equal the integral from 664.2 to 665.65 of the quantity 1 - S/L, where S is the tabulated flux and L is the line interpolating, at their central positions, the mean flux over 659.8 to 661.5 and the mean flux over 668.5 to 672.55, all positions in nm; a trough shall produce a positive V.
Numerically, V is 0.32 nm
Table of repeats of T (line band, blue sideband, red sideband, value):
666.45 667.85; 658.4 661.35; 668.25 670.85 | -0.06 mag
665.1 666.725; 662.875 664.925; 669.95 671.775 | 0.34 mag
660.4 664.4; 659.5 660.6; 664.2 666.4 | 0.00 mag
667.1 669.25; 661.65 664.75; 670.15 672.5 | 0.40 mag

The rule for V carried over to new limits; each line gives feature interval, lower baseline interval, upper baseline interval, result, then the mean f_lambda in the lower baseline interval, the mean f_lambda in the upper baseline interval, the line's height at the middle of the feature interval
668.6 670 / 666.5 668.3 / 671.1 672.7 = 0.60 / 8.77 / 20.4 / 13.7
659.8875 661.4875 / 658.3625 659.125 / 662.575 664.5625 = 0.65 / 15.9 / 7.93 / 12.7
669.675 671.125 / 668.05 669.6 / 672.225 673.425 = 0.59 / 7.82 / 19.9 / 12.6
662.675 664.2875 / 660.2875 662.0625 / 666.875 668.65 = 0.02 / 7.63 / 9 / 8.11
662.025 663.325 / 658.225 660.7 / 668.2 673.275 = 0.49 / 12.2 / 14.3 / 12.8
